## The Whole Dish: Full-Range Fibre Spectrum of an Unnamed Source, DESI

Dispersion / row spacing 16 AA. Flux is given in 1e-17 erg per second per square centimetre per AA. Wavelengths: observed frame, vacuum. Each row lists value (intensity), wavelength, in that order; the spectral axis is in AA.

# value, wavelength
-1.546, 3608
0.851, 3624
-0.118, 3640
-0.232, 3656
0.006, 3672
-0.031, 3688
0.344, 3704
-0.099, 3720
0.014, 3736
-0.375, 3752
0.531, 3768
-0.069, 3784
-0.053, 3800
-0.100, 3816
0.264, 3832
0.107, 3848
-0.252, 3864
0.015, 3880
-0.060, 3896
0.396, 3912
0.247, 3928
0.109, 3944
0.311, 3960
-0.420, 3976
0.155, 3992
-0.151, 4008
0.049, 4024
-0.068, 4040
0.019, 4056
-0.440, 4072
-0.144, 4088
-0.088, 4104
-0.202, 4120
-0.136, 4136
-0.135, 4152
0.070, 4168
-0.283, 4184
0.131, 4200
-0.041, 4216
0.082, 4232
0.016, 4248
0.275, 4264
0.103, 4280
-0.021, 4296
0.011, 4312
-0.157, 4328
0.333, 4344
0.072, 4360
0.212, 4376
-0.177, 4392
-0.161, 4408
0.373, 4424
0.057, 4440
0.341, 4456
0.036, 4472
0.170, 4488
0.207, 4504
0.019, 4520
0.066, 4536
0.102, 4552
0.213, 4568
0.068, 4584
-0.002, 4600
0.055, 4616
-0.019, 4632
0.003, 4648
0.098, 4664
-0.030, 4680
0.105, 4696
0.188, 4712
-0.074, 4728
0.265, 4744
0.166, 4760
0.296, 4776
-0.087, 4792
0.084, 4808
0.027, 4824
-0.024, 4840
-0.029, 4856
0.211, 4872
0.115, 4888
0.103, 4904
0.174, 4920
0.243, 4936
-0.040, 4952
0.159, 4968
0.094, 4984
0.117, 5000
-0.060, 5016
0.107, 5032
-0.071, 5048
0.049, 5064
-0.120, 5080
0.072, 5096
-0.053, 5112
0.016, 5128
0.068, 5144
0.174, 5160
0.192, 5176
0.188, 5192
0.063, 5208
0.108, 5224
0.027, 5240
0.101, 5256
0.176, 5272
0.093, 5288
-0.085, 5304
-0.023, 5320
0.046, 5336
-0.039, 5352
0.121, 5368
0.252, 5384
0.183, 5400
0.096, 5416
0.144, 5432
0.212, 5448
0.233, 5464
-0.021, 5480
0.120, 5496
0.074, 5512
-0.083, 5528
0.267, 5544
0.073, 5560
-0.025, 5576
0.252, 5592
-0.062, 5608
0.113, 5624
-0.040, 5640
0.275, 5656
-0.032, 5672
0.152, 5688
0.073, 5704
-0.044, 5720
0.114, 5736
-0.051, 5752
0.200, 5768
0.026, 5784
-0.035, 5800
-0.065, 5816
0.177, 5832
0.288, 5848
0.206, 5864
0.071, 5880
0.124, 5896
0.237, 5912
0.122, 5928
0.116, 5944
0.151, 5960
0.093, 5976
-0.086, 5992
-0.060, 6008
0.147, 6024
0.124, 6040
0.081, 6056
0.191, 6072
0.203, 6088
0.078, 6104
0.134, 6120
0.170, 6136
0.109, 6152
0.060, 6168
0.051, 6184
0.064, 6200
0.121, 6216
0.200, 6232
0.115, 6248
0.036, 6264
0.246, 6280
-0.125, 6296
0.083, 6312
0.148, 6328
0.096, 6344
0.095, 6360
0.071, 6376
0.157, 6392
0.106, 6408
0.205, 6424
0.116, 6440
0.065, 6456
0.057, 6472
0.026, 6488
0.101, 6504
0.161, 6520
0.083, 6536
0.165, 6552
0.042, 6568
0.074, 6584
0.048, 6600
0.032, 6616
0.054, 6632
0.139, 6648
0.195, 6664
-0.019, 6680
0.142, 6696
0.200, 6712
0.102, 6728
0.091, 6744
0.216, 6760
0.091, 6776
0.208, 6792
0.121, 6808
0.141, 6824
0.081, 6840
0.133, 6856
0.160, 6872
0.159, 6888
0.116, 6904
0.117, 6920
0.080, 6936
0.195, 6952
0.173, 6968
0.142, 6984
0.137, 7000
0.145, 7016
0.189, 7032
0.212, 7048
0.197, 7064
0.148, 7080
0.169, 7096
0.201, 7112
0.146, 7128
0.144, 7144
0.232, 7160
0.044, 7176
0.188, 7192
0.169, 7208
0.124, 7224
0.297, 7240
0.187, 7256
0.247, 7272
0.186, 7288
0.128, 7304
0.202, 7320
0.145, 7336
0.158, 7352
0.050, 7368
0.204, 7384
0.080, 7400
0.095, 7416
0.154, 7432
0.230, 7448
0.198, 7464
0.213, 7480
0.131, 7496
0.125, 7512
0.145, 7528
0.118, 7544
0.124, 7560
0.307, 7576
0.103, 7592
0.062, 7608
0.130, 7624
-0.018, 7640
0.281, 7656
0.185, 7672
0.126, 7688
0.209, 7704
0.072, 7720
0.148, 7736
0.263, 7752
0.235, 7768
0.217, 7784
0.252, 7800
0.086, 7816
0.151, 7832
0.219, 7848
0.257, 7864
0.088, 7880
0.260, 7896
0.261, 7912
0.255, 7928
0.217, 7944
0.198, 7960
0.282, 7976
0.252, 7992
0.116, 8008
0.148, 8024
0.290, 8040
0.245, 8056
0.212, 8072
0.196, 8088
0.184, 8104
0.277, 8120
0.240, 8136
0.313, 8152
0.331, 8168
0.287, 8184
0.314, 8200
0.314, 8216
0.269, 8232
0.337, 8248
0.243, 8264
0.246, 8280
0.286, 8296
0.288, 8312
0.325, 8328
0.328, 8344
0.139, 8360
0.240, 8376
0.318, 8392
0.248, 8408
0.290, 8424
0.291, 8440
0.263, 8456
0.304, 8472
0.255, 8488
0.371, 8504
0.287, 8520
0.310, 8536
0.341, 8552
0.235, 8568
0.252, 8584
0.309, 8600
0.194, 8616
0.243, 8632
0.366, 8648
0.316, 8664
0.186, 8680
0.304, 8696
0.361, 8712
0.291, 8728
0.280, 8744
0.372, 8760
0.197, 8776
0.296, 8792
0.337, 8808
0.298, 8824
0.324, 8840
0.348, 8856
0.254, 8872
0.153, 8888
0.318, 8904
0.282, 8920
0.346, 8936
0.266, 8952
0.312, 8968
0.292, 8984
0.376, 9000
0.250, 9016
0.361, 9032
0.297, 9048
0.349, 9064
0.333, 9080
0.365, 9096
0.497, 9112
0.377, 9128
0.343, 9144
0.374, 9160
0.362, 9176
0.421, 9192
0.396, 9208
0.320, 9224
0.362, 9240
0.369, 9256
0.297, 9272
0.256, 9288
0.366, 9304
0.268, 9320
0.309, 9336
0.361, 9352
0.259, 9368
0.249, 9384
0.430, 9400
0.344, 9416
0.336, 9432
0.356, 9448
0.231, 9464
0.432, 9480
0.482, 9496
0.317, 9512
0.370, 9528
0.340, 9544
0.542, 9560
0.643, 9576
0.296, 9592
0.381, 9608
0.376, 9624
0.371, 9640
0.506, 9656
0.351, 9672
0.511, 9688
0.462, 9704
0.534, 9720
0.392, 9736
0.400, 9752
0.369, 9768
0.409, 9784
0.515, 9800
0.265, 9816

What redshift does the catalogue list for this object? 1.038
